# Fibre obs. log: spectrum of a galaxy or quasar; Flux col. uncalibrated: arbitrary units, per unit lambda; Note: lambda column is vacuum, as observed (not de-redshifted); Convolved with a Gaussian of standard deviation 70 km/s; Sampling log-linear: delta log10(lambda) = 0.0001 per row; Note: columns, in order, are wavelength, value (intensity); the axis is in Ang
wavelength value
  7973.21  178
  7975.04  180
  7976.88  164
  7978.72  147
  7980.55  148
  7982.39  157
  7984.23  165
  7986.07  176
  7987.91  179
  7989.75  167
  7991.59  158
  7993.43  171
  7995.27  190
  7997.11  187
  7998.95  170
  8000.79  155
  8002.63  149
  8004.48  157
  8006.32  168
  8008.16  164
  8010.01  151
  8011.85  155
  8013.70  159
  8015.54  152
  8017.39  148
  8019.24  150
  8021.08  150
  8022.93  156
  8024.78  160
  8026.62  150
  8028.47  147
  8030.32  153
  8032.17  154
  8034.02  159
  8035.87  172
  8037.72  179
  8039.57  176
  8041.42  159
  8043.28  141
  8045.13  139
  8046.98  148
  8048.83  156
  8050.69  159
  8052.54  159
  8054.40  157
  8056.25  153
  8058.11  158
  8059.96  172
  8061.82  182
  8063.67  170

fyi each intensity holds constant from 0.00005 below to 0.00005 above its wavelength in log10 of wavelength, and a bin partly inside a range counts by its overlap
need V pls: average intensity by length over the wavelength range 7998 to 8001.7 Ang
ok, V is 163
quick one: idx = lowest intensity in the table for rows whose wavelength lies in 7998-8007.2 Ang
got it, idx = 149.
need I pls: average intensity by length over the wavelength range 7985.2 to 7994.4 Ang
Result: 170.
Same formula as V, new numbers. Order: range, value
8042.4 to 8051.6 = 149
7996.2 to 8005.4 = 164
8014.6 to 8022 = 150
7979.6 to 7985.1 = 157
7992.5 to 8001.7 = 175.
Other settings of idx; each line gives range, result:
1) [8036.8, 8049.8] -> 139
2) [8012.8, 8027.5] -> 148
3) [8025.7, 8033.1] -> 147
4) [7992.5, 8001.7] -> 155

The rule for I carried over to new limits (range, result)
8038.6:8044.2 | 159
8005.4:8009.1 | 166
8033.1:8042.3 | 169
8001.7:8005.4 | 153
